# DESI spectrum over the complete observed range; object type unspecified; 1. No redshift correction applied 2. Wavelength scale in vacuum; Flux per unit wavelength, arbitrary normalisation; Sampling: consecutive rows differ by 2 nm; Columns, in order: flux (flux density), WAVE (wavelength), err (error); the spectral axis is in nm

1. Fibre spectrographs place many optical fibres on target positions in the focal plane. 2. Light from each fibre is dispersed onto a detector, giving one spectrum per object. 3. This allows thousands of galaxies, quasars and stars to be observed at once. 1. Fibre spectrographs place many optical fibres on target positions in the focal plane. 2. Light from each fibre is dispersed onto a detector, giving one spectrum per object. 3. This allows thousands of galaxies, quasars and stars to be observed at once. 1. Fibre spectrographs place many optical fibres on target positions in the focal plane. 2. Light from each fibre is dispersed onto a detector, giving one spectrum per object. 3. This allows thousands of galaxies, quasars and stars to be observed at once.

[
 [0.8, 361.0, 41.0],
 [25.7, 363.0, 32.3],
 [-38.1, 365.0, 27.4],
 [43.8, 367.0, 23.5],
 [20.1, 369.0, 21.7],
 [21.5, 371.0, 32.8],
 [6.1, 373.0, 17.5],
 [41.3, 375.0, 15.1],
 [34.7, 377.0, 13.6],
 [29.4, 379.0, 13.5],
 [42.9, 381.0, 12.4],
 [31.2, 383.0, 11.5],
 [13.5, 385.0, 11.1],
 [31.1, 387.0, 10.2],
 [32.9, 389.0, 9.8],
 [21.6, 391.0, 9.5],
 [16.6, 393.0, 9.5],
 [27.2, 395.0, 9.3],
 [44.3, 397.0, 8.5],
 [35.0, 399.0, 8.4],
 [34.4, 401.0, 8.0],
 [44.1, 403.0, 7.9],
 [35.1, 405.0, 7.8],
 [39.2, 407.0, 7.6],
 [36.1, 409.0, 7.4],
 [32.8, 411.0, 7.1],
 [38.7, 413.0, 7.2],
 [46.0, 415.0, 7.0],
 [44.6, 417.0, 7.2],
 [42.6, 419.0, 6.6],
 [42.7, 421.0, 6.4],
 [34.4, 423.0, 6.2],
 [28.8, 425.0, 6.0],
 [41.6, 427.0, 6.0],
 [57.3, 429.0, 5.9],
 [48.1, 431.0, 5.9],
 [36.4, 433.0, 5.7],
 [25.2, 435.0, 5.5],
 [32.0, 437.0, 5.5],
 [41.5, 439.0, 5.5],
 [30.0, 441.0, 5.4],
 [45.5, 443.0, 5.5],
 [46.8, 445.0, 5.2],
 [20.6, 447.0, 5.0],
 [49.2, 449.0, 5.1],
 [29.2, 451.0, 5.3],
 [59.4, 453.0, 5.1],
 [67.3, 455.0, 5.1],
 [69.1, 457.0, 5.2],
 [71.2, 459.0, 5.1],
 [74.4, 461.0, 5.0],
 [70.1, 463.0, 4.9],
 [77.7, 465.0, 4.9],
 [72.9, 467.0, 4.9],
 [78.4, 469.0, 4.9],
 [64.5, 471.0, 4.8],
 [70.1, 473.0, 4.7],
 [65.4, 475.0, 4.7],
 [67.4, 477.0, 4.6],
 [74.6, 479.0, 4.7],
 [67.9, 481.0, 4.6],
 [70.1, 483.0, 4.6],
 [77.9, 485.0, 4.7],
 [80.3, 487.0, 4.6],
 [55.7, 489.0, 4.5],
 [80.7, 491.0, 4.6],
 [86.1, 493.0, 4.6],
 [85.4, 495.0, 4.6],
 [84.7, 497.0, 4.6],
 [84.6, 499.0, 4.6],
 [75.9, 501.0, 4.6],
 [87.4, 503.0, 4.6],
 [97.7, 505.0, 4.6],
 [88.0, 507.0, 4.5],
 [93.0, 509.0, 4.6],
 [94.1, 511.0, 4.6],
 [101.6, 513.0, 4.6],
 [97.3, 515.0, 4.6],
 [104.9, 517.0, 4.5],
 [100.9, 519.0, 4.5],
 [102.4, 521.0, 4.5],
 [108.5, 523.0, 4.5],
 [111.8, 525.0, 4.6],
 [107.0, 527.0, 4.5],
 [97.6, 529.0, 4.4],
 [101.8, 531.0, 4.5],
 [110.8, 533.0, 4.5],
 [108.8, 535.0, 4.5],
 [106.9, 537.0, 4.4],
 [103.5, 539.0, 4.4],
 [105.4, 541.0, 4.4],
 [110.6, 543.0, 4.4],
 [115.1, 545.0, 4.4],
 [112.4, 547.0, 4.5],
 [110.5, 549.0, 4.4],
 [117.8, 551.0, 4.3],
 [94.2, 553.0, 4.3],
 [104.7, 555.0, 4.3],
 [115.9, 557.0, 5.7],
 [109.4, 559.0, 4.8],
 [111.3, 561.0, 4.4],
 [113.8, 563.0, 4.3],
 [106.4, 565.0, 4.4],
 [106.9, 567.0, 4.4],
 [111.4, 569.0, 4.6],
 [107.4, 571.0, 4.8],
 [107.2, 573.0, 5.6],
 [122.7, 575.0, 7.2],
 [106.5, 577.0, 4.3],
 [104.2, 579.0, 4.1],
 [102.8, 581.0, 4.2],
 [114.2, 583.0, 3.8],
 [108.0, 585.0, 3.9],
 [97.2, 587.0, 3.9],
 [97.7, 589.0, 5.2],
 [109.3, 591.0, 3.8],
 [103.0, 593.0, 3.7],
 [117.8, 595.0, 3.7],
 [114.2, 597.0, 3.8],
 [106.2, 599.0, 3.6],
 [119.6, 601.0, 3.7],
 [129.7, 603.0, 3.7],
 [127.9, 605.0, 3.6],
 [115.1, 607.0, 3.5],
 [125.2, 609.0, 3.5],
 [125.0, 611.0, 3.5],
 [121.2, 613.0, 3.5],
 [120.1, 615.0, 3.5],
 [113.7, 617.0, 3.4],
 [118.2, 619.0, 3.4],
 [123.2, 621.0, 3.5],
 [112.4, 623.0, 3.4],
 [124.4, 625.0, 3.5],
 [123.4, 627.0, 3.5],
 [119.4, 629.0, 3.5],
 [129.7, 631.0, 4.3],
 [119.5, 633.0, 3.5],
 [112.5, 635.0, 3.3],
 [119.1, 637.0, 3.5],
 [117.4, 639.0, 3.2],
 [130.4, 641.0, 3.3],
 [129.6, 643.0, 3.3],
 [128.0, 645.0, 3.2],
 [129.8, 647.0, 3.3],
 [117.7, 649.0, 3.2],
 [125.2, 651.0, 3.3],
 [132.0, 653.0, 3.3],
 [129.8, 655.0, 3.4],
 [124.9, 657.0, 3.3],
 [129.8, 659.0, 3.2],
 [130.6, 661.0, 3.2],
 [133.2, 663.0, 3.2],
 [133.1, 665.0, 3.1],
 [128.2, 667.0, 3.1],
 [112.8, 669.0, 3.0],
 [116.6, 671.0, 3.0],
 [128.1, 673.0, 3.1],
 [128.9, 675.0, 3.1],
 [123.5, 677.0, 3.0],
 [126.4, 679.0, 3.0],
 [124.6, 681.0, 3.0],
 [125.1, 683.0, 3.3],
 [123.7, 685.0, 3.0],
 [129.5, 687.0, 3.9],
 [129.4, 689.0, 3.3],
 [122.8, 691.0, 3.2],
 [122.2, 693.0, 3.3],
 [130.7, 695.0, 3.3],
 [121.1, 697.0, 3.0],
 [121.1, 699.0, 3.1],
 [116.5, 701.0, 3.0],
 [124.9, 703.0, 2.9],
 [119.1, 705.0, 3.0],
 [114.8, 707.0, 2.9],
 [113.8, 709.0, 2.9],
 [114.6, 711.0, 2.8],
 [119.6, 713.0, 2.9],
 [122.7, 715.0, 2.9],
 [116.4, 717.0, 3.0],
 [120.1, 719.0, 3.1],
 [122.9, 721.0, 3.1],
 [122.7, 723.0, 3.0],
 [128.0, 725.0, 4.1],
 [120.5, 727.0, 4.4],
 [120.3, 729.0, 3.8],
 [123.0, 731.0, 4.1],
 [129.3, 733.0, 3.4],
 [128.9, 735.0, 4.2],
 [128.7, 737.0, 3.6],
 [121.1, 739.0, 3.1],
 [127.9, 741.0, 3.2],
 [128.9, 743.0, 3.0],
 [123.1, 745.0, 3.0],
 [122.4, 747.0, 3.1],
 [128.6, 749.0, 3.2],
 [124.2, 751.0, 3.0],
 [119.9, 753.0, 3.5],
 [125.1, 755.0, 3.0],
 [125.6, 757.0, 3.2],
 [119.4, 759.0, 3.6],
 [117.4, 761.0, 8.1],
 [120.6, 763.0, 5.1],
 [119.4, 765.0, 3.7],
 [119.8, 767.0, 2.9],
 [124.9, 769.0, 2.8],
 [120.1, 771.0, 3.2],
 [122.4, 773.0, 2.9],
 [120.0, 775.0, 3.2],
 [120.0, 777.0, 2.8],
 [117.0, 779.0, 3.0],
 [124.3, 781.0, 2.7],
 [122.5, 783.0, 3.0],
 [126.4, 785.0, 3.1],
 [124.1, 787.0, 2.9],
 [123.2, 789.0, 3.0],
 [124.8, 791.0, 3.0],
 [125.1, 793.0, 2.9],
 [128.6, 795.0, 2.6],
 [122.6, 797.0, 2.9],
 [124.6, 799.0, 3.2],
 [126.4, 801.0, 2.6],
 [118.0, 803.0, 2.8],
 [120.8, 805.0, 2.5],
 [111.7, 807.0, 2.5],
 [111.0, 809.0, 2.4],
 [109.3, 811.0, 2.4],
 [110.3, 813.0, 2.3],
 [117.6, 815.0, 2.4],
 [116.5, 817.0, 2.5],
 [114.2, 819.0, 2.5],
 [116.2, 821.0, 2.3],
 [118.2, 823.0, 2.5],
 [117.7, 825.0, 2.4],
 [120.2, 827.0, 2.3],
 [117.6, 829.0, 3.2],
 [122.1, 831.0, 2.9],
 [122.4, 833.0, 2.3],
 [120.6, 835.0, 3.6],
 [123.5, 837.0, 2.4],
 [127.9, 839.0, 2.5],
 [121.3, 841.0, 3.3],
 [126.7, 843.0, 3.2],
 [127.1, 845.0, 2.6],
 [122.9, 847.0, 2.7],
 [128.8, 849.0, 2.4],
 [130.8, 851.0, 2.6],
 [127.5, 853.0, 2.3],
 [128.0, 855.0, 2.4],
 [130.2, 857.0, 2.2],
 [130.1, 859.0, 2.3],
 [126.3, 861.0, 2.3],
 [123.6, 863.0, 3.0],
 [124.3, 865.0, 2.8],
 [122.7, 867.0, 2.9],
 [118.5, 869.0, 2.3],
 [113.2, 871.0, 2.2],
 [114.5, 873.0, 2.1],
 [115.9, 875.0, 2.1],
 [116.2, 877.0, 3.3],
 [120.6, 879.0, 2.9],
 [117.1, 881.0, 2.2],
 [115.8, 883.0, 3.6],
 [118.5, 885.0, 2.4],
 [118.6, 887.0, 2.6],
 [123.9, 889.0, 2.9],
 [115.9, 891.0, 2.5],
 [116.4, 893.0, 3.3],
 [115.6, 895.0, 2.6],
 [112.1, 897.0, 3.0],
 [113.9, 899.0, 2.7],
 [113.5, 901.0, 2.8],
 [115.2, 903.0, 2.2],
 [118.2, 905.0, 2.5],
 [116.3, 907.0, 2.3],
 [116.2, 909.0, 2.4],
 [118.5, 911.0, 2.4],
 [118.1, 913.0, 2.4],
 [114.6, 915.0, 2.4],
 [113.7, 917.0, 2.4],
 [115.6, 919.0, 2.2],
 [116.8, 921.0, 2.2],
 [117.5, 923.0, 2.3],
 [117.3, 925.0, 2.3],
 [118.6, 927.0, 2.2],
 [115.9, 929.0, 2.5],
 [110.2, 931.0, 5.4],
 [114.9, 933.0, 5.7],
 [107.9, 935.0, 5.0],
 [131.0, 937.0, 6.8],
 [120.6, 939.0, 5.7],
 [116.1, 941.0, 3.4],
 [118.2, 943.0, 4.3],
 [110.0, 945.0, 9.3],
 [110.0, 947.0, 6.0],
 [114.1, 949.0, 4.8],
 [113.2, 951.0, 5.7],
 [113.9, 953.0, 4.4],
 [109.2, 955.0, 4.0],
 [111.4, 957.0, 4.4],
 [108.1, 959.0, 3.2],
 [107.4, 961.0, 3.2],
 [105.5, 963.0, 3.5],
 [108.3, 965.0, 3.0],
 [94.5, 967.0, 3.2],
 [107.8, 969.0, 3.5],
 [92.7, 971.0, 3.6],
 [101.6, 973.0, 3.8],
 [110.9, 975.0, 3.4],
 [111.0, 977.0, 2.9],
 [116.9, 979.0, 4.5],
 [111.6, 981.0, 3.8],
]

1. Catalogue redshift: 0.136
